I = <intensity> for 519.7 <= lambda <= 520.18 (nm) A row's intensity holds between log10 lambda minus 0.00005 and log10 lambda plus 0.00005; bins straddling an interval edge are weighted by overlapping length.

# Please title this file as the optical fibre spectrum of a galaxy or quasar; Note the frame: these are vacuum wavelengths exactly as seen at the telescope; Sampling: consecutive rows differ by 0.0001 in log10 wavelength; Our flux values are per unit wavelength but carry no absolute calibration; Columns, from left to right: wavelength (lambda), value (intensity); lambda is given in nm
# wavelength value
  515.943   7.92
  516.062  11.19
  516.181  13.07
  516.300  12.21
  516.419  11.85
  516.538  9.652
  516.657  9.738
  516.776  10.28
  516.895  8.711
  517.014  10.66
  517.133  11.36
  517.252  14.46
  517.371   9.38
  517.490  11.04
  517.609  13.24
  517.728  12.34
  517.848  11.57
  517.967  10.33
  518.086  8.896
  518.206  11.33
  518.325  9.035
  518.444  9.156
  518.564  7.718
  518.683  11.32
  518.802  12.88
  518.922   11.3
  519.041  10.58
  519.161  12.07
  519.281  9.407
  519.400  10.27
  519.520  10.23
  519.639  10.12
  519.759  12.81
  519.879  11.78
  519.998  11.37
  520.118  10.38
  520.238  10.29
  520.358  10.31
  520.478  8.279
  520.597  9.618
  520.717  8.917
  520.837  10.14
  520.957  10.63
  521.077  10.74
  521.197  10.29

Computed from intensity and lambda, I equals 11.6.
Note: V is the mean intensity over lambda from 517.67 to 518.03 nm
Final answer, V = 11.4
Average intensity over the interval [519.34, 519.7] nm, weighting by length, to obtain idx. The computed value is 10.2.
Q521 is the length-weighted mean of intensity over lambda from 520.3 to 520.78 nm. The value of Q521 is 9.29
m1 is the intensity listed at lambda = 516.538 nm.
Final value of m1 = 9.652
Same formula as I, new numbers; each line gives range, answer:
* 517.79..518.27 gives 10.5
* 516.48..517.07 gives 9.8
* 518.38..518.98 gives 10.5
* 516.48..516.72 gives 9.7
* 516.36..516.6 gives 10.7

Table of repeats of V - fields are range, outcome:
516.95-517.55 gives 11.4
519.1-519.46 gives 10.6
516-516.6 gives 11.6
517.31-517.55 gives 10.3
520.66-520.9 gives 9.54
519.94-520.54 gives 10.1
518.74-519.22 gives 11.7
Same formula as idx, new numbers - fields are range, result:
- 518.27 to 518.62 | 8.63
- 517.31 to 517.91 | 11.5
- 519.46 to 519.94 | 11.2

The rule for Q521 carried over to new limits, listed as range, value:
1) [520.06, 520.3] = 10.3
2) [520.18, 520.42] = 10.3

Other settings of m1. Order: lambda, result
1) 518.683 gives 11.32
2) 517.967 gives 10.33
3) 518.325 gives 9.035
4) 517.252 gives 14.46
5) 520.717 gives 8.917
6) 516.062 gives 11.19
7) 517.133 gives 11.36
